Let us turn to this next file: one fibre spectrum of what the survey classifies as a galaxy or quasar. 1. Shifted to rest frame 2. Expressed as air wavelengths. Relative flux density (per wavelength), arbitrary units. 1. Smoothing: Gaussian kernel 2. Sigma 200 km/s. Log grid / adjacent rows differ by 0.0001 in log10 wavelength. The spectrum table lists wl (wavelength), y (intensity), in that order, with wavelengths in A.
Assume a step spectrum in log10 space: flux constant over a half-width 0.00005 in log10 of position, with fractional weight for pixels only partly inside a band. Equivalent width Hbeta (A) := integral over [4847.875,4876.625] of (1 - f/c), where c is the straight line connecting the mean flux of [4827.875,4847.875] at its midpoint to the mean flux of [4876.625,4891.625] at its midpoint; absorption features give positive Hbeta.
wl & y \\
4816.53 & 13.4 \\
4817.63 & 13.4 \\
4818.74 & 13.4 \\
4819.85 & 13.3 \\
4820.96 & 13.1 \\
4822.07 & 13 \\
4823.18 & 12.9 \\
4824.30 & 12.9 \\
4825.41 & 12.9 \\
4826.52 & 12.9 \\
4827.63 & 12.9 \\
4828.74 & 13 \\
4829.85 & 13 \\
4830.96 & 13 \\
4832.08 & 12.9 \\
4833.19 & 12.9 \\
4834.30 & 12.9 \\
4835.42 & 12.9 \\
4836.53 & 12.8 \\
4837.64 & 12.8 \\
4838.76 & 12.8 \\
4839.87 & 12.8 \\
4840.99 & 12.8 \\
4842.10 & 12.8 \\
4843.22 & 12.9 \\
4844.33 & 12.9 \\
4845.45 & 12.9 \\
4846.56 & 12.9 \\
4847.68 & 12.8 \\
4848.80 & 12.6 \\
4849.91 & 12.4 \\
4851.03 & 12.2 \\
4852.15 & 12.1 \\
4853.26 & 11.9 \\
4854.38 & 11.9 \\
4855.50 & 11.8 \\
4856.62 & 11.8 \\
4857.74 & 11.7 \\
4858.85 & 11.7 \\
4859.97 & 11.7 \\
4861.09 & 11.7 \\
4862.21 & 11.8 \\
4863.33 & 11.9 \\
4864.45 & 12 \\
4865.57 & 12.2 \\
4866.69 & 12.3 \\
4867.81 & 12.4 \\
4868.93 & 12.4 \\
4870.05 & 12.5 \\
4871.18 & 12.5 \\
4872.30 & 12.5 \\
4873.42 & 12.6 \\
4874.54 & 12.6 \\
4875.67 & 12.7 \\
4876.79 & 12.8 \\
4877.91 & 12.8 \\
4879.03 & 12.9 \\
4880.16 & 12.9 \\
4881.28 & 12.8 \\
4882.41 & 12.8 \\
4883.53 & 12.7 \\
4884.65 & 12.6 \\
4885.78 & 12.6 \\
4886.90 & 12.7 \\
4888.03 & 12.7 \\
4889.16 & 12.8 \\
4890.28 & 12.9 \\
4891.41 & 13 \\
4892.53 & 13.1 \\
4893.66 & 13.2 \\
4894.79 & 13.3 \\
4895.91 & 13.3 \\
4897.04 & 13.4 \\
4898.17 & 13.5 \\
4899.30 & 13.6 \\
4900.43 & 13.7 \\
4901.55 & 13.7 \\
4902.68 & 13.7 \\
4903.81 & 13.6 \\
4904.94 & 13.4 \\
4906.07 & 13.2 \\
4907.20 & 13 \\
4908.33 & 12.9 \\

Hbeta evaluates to 1.5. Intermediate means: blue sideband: 12.9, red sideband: 12.8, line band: 12.2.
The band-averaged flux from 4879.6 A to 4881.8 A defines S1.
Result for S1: 12.9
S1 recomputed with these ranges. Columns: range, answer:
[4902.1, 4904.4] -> 13.6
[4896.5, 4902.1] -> 13.6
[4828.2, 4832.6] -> 13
